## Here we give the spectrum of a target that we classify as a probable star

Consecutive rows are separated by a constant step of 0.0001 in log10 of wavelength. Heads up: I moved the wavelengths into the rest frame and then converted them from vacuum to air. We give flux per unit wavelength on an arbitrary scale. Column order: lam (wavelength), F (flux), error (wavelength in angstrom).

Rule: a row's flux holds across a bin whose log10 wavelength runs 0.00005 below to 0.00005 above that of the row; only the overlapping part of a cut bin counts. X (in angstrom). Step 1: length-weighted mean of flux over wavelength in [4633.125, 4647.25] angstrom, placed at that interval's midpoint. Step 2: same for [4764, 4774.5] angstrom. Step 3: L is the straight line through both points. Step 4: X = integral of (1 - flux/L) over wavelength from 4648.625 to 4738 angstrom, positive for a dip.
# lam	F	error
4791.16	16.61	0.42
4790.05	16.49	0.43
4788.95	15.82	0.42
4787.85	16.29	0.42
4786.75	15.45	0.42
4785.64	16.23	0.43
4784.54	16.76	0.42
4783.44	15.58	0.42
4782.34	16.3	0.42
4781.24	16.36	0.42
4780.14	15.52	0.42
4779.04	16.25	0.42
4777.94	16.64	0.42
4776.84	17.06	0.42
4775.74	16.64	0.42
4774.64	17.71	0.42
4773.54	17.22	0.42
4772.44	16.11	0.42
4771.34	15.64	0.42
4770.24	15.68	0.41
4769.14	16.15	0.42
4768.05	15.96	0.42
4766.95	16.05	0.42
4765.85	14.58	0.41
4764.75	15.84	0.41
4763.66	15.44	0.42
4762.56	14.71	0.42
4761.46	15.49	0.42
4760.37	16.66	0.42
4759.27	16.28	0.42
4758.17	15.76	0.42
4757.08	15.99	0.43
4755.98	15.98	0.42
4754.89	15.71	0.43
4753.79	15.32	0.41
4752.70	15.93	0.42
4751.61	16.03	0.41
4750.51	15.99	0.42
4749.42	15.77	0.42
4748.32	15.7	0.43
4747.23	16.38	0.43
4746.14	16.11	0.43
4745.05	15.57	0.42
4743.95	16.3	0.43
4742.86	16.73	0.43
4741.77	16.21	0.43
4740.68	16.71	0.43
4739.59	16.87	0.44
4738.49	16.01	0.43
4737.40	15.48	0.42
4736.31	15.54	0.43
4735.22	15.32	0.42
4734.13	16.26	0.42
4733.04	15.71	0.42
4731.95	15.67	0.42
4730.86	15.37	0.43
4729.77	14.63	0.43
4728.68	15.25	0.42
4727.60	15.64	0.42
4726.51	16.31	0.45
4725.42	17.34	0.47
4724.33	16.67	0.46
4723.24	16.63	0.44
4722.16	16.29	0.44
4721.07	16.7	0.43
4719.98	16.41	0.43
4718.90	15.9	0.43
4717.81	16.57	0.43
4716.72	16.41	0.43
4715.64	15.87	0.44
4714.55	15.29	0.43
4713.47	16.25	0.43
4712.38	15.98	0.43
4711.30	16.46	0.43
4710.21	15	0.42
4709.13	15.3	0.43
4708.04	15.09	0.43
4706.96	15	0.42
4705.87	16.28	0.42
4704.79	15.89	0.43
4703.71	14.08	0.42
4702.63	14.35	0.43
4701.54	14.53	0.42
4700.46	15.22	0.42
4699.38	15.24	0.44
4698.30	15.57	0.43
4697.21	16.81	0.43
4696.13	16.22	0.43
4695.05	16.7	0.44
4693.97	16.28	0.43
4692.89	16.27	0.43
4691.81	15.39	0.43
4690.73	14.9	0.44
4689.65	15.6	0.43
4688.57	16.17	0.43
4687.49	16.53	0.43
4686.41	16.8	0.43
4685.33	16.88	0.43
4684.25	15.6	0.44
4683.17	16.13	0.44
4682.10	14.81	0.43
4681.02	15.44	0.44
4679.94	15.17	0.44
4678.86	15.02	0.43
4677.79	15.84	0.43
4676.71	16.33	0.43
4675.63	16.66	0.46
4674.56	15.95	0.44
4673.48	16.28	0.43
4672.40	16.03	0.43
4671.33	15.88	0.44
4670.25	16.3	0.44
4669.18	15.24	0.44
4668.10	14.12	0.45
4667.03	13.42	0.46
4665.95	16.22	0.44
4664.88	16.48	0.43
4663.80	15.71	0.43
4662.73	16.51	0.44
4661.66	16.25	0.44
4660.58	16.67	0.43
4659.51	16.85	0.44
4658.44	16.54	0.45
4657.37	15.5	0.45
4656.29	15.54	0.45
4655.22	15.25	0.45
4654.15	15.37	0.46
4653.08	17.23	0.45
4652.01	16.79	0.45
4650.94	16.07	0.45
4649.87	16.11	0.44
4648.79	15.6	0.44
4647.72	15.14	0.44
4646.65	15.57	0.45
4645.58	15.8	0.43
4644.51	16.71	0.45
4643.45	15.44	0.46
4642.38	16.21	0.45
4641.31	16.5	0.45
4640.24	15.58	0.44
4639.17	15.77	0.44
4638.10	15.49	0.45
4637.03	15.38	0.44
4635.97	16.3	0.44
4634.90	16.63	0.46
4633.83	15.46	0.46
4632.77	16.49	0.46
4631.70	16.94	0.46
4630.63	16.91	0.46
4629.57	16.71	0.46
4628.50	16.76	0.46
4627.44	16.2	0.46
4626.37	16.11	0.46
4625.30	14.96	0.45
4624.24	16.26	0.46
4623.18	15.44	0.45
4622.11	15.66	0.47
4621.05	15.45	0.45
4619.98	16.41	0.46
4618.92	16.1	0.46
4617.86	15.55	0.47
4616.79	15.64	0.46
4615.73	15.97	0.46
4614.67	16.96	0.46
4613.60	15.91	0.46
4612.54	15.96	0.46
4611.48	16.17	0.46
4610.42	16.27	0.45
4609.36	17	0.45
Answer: 0.6 angstrom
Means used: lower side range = 15.9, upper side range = 16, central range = 15.8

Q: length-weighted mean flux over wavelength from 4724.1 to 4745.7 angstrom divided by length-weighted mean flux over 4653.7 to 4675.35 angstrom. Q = 1.01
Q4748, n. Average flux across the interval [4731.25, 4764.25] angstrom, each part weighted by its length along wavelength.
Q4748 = 15.9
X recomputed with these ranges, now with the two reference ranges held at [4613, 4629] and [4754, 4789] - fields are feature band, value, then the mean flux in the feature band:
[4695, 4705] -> 0.39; 15.4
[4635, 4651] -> 0.11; 15.9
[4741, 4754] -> 0.00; 16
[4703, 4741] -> 0.34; 15.9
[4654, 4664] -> -0.05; 16.1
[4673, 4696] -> 0.08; 15.9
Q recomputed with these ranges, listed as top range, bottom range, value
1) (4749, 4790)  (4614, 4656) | 1.00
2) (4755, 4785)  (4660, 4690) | 1.01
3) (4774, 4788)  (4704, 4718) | 1.04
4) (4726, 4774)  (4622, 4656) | 0.99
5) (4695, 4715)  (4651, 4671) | 0.98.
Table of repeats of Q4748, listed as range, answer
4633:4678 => 15.9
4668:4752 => 15.9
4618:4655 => 16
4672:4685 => 15.8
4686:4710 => 15.6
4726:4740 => 15.7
